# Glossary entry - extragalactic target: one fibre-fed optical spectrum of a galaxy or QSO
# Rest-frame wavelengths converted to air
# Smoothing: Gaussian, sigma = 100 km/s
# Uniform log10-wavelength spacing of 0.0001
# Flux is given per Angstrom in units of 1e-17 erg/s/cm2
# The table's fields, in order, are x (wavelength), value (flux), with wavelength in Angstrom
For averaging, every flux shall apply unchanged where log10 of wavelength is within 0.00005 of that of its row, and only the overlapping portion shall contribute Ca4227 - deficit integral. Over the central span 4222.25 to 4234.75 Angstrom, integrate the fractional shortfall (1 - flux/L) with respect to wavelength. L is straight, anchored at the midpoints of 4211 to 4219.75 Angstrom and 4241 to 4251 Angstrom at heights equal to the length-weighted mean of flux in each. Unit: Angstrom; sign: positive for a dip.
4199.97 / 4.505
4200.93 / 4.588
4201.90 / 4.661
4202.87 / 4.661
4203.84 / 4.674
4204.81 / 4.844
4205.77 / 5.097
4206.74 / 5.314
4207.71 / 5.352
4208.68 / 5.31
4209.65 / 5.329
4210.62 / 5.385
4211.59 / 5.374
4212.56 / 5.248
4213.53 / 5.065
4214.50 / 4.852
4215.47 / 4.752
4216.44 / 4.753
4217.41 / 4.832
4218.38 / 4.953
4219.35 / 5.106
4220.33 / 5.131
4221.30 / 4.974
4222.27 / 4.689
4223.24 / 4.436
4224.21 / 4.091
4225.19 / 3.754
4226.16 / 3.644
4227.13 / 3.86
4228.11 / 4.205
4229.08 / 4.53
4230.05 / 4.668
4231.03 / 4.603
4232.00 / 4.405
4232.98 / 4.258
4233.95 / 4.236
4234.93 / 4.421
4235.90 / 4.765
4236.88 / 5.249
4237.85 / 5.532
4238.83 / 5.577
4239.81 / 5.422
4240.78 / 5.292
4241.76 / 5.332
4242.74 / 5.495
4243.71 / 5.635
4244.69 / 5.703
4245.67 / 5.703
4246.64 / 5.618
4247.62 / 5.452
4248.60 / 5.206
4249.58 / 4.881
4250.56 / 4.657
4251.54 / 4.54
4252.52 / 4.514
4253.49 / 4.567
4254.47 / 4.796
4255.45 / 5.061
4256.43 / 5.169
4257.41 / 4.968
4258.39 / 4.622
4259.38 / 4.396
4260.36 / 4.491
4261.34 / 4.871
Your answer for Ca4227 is 2.2 Angstrom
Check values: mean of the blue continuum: 5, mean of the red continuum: 5.37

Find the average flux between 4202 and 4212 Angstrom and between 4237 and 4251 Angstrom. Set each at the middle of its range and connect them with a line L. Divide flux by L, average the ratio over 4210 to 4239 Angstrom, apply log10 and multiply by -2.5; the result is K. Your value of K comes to 0.12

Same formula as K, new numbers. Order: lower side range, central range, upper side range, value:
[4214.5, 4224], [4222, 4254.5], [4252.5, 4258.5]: 0.006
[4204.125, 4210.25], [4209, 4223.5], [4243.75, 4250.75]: 0.048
